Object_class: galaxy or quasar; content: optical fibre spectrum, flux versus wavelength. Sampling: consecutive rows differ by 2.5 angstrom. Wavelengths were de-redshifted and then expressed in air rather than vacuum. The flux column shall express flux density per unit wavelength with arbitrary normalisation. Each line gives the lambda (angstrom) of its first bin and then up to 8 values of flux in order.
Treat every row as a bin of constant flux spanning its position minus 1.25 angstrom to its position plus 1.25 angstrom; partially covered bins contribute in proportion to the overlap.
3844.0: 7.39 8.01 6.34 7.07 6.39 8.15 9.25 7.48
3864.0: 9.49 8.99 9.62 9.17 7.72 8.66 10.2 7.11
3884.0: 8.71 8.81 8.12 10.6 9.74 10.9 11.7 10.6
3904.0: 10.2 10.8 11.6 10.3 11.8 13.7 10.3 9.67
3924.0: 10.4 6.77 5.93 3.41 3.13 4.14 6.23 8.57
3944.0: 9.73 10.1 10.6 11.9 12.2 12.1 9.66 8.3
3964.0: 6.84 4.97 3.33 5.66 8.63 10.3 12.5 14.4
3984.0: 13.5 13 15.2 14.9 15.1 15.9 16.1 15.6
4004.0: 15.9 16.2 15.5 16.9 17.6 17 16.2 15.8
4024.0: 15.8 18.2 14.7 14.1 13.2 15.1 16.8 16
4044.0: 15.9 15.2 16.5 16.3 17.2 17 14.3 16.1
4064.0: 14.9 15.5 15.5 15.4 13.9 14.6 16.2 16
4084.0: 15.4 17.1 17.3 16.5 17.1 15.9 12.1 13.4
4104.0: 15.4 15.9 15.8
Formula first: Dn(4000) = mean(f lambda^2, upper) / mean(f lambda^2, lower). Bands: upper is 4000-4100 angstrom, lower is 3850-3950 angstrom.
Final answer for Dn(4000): 1.9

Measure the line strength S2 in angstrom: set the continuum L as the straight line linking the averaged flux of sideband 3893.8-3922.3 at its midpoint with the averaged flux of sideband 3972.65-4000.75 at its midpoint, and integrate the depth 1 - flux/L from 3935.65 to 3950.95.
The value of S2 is 4.6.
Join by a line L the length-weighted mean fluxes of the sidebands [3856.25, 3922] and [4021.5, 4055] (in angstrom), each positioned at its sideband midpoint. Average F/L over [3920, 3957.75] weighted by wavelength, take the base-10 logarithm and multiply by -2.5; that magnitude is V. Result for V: 0.38 mag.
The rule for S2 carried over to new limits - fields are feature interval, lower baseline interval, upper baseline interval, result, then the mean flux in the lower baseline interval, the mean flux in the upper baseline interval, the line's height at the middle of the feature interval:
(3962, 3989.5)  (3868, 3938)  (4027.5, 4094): 5.76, 9.05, 15.7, 12.1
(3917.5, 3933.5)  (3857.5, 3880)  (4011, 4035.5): 5.32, 8.93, 15.9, 11.5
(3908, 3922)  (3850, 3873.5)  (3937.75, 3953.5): -3.25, 8.36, 9.65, 9.18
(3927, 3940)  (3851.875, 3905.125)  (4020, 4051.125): 7.67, 9.09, 15.6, 11.4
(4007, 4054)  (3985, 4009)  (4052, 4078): -1.77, 15.3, 15.5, 15.4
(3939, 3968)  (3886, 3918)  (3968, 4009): 6.55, 10.7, 13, 12.1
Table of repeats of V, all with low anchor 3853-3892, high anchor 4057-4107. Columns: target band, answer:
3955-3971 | 0.46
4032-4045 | -0.09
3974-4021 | -0.17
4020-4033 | -0.15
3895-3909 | -0.14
